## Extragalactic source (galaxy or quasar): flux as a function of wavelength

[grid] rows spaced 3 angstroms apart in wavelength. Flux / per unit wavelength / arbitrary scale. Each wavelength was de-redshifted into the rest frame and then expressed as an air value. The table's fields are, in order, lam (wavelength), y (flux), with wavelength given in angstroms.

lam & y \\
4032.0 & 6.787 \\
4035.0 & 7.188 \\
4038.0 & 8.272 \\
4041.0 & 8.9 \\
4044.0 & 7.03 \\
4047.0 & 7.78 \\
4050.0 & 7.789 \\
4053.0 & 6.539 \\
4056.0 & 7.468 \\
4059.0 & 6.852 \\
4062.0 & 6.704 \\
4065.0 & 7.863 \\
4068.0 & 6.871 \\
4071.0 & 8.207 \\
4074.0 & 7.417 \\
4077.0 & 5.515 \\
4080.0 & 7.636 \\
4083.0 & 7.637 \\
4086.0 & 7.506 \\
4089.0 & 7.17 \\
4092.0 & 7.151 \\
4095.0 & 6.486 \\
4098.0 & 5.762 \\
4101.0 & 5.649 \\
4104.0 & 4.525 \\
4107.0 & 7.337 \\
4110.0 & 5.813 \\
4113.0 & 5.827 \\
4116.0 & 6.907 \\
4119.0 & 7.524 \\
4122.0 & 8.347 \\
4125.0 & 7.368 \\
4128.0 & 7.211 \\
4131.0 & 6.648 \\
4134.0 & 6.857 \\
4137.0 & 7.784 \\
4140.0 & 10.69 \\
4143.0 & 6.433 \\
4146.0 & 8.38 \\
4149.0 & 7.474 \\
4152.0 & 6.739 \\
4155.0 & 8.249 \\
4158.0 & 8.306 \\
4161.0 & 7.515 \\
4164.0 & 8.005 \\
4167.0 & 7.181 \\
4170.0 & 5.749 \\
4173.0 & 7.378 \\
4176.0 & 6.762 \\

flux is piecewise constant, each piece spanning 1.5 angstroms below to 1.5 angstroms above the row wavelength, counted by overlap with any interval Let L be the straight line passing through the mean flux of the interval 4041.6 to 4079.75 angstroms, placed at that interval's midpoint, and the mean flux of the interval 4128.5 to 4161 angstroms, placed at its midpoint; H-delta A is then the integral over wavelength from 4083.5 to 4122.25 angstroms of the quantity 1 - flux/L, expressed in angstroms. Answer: 4.6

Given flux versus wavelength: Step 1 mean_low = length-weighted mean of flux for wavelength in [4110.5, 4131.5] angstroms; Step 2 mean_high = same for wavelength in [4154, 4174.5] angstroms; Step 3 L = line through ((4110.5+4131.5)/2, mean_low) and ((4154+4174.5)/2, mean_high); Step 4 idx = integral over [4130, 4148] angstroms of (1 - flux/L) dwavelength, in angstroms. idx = -1.4 angstroms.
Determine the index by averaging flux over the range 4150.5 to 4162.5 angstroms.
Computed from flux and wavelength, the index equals 7.7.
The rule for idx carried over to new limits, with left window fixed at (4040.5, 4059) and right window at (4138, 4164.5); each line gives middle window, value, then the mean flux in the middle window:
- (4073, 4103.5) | 3.74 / 6.71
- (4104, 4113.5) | 2.04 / 6.09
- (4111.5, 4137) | 2.30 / 7.13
